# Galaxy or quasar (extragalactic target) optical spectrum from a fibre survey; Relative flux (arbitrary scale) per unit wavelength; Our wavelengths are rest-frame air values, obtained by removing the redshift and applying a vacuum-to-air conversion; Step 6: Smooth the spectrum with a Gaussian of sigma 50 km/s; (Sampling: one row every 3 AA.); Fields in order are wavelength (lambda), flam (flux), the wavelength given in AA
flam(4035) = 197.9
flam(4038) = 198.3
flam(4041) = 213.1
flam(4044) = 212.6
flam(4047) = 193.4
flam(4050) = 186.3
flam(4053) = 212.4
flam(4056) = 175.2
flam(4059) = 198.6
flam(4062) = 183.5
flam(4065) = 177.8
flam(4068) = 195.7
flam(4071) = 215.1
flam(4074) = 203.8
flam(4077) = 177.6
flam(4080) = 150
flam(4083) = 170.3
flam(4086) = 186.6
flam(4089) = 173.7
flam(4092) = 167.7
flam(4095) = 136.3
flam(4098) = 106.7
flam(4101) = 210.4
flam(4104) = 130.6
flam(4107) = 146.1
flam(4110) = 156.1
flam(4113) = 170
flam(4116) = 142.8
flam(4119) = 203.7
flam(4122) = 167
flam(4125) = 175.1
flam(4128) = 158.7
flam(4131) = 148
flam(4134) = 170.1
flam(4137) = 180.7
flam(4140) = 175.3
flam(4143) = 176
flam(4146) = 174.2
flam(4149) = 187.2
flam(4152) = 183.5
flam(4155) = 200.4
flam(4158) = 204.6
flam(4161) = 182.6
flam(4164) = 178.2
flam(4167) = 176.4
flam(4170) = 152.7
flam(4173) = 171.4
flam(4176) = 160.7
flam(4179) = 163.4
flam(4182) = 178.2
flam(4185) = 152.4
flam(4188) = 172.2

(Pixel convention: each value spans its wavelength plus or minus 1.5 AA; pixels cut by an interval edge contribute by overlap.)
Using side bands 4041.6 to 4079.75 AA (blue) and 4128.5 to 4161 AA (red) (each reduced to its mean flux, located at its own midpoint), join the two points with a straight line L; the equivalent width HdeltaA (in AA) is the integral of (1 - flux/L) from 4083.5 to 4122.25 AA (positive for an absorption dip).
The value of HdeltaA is 5.2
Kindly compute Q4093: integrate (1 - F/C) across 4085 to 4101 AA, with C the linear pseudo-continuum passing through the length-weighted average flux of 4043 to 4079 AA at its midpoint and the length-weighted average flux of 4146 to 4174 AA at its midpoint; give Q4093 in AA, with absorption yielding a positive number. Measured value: 2.6 AA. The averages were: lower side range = 193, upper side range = 182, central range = 158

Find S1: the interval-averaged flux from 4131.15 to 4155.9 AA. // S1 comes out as 179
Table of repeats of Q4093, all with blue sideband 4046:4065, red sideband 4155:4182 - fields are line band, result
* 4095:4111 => 3.1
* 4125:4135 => 1.1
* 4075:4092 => 1.3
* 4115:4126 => 0.5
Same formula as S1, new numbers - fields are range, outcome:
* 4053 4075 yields 194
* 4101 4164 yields 173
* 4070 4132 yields 166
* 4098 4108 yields 155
